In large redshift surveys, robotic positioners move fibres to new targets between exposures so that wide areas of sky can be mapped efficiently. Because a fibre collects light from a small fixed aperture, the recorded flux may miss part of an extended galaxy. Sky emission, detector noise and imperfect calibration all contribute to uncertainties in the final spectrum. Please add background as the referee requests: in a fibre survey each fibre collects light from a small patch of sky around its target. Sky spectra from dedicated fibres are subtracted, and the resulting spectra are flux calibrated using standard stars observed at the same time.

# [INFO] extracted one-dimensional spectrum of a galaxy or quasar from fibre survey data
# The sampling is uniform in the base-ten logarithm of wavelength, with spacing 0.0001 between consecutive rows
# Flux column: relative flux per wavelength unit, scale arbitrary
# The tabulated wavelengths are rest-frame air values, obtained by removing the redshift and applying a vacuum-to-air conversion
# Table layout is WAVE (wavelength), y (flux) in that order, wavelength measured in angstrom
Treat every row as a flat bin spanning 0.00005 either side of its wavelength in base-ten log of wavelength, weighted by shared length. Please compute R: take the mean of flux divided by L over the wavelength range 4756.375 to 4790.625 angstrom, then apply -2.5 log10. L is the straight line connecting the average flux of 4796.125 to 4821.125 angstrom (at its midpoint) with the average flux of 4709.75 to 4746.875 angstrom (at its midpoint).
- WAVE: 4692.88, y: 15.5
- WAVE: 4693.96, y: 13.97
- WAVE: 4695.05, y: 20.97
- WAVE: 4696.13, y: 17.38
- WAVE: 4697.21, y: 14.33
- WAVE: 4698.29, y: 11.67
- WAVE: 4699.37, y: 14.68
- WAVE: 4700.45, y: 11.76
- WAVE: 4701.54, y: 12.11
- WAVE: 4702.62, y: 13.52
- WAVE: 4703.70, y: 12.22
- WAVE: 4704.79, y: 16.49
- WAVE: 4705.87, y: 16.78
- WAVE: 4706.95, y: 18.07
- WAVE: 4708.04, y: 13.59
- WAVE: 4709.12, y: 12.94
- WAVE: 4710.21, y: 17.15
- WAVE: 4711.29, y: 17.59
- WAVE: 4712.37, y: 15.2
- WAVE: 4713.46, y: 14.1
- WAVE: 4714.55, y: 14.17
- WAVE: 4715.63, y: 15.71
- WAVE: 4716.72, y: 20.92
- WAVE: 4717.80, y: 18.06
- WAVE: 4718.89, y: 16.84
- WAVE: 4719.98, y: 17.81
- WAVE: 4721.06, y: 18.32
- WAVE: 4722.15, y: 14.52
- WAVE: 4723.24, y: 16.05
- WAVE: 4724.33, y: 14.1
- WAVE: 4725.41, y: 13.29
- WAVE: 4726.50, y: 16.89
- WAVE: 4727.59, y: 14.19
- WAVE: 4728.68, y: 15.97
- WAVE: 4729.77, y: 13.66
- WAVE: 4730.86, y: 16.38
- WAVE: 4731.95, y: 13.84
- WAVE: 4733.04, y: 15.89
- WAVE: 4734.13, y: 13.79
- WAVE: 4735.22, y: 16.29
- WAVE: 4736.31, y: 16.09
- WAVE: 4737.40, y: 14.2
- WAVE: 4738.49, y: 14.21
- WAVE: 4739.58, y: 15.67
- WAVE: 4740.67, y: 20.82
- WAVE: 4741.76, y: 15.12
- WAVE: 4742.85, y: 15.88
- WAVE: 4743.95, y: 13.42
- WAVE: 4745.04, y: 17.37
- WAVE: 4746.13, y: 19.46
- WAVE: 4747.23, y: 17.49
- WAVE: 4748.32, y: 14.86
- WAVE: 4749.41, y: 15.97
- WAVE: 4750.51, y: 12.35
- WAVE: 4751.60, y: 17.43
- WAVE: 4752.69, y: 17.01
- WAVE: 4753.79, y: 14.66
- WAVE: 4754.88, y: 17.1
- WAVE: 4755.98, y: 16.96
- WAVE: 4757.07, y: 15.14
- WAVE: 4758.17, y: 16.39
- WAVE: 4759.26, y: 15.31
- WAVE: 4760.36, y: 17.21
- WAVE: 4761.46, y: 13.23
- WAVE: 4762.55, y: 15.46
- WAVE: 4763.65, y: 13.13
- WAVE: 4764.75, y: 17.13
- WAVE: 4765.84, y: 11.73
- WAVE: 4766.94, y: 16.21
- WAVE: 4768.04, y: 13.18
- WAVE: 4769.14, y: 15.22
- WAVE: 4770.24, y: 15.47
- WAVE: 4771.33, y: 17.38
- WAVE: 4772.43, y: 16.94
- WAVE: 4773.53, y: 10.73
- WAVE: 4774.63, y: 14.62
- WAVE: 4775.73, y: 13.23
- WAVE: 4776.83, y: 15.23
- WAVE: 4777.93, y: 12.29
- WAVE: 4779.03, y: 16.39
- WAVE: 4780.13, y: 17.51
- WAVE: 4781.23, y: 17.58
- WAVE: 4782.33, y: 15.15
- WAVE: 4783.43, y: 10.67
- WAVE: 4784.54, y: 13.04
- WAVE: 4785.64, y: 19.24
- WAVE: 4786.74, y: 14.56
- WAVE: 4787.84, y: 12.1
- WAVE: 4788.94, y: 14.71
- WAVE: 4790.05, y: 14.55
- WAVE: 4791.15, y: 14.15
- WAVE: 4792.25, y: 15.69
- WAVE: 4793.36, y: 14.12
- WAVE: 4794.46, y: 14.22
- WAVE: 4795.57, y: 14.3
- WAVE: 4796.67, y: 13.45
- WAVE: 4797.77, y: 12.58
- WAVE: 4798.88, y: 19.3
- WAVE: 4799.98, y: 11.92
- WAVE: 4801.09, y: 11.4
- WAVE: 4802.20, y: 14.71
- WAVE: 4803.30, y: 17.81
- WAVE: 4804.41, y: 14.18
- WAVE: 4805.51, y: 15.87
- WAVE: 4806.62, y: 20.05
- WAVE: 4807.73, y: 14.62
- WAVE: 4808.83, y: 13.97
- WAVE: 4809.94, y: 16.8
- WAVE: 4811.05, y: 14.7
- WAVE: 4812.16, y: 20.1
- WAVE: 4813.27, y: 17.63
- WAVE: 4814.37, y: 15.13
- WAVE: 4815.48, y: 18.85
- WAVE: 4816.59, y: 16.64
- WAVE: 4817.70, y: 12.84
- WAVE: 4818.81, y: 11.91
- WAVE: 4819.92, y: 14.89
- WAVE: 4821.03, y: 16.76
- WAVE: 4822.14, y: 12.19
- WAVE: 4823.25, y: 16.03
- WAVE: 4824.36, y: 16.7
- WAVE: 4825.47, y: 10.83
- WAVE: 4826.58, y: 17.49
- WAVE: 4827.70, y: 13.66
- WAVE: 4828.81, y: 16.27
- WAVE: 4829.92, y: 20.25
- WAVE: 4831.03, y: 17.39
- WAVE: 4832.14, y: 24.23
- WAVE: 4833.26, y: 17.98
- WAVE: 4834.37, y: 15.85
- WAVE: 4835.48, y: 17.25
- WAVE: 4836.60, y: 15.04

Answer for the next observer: 0.06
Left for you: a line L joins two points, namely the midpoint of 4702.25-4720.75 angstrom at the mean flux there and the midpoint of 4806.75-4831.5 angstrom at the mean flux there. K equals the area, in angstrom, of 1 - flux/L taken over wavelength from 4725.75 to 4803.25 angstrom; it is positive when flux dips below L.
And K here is 3.7 angstrom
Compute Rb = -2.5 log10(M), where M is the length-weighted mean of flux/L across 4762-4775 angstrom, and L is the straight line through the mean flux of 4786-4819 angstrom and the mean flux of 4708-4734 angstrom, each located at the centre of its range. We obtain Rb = 0.045 mag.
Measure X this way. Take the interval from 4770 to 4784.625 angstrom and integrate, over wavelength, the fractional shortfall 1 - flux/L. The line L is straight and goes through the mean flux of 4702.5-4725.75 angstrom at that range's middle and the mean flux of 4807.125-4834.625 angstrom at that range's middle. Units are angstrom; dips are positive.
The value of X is 1.2 angstrom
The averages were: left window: 15.9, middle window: 14.8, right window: 16.2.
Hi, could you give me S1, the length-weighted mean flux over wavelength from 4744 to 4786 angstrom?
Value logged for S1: 15.4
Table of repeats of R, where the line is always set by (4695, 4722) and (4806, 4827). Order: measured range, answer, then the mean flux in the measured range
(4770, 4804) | 0.070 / 14.7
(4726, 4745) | 0.009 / 15.5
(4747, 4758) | -0.017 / 15.9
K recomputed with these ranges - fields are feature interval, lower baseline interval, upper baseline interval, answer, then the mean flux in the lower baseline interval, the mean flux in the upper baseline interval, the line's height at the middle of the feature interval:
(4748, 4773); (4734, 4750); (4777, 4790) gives 0.12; 16.1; 14.8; 15.5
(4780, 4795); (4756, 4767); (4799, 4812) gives 0.54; 15.1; 15.4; 15.3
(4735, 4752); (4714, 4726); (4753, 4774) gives -0.31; 16.3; 15.2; 15.7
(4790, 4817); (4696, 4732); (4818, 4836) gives 0.88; 15.3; 16.2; 16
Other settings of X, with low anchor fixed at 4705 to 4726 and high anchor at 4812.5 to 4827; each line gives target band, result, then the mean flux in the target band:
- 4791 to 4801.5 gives 0.9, 14.1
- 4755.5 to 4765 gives 0.1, 15.5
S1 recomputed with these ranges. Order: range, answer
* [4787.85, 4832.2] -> 15.4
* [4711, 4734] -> 15.8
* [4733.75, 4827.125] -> 15.3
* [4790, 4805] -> 14.5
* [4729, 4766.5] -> 15.6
